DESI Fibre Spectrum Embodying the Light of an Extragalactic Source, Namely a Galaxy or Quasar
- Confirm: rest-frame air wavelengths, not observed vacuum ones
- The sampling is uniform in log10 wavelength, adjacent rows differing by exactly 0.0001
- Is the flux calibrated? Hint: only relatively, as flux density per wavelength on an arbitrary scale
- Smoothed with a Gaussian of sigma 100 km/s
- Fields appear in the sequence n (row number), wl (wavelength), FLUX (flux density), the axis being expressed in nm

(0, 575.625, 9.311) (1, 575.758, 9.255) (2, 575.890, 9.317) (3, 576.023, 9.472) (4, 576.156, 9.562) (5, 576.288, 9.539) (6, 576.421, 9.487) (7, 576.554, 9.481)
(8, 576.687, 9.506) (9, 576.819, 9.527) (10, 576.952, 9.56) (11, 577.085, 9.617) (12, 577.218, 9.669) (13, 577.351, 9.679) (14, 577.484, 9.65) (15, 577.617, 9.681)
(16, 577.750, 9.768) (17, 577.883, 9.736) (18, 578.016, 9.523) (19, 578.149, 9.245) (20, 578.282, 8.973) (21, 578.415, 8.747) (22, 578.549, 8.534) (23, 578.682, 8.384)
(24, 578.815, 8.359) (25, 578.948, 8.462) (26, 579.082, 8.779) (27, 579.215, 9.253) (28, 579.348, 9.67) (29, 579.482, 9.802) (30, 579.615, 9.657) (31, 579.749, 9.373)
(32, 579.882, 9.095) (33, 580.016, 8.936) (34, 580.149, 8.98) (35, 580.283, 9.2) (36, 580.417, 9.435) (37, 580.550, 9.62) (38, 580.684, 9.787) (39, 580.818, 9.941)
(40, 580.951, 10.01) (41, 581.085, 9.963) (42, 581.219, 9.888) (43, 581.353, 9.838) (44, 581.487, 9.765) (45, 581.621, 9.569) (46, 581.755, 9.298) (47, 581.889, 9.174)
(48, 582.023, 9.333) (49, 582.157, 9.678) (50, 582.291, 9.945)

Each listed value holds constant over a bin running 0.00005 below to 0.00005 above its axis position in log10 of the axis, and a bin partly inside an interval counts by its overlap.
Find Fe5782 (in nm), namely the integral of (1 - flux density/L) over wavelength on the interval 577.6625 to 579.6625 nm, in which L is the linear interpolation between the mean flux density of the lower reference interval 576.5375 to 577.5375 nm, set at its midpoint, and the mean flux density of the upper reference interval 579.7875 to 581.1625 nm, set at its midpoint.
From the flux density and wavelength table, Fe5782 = 0.09 nm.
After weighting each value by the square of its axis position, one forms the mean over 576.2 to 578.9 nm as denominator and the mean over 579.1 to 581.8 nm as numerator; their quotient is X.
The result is 1.03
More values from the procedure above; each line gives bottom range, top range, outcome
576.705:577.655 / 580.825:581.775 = 1.03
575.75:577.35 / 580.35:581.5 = 1.05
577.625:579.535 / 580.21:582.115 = 1.07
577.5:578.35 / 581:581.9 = 1.03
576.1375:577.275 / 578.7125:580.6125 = 0.97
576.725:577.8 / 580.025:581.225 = 1.01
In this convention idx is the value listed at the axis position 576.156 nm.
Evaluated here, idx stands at 9.562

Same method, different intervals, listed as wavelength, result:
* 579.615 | 9.657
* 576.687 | 9.506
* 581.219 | 9.888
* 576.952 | 9.56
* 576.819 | 9.527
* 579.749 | 9.373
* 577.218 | 9.669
